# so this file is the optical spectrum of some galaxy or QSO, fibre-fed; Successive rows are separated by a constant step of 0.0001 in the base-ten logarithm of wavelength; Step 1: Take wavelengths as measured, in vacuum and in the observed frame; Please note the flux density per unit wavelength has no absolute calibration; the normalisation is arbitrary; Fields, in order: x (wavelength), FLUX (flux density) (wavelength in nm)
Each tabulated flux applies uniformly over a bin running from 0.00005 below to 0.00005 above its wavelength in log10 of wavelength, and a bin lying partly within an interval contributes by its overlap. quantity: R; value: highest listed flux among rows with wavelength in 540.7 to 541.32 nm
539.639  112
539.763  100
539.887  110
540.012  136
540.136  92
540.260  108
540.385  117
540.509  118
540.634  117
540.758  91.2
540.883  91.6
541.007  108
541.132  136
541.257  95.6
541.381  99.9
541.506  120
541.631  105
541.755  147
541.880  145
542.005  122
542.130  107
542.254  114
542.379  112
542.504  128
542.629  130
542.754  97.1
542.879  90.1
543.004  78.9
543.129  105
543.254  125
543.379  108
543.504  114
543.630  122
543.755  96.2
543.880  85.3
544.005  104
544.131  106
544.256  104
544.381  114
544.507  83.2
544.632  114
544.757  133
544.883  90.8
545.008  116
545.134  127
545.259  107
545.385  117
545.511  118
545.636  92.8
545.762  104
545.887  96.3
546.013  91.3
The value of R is 136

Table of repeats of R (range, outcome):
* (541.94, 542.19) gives 122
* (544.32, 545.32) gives 133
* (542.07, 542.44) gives 114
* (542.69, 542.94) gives 97.1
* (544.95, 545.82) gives 127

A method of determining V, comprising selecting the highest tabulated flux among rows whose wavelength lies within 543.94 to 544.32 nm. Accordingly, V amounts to 106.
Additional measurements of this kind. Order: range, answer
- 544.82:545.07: 116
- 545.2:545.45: 117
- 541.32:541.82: 147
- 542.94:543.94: 125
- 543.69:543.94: 96.2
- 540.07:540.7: 118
